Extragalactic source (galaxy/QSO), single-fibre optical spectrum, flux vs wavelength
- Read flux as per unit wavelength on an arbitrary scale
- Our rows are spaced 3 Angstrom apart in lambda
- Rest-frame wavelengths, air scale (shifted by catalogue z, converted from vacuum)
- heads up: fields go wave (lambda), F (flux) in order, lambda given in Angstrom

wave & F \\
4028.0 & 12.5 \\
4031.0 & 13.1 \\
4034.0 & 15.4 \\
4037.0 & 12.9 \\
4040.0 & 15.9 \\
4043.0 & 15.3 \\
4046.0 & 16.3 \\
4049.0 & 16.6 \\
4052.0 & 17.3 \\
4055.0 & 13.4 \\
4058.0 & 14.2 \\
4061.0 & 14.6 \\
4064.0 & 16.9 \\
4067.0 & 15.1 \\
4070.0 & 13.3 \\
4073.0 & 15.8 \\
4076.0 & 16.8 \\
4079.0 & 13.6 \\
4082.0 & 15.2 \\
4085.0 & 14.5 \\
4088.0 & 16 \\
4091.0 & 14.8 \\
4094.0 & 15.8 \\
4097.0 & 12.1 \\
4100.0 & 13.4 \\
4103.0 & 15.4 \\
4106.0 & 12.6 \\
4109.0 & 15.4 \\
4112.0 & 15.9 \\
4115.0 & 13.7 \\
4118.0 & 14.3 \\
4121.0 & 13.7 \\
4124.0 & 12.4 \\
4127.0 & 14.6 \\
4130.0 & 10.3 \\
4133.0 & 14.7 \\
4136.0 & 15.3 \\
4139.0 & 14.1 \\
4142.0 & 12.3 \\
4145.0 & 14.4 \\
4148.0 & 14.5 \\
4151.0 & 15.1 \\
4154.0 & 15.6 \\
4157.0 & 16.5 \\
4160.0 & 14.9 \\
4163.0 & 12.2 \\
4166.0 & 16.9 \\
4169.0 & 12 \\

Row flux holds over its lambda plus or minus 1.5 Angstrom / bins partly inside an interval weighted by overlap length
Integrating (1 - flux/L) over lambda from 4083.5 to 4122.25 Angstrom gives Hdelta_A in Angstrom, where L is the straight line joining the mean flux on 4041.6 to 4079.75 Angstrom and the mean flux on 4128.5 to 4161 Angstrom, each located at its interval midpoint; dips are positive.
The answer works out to 1.1 Angstrom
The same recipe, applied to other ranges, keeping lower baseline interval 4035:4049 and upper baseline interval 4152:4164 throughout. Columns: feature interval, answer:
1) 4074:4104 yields 0.7 Angstrom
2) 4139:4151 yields 0.8 Angstrom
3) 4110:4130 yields 1.6 Angstrom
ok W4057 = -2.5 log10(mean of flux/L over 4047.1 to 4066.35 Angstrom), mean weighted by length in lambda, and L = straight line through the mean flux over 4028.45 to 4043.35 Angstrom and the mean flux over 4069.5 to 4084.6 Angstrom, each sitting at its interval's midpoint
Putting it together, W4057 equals -0.06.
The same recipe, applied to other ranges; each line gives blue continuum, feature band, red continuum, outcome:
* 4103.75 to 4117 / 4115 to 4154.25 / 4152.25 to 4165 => 0.06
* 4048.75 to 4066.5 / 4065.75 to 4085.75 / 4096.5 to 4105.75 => -0.02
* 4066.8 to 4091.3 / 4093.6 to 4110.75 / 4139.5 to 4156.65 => 0.06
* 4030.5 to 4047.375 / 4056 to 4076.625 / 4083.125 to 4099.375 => -0.03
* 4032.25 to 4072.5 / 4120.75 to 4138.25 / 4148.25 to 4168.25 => 0.12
